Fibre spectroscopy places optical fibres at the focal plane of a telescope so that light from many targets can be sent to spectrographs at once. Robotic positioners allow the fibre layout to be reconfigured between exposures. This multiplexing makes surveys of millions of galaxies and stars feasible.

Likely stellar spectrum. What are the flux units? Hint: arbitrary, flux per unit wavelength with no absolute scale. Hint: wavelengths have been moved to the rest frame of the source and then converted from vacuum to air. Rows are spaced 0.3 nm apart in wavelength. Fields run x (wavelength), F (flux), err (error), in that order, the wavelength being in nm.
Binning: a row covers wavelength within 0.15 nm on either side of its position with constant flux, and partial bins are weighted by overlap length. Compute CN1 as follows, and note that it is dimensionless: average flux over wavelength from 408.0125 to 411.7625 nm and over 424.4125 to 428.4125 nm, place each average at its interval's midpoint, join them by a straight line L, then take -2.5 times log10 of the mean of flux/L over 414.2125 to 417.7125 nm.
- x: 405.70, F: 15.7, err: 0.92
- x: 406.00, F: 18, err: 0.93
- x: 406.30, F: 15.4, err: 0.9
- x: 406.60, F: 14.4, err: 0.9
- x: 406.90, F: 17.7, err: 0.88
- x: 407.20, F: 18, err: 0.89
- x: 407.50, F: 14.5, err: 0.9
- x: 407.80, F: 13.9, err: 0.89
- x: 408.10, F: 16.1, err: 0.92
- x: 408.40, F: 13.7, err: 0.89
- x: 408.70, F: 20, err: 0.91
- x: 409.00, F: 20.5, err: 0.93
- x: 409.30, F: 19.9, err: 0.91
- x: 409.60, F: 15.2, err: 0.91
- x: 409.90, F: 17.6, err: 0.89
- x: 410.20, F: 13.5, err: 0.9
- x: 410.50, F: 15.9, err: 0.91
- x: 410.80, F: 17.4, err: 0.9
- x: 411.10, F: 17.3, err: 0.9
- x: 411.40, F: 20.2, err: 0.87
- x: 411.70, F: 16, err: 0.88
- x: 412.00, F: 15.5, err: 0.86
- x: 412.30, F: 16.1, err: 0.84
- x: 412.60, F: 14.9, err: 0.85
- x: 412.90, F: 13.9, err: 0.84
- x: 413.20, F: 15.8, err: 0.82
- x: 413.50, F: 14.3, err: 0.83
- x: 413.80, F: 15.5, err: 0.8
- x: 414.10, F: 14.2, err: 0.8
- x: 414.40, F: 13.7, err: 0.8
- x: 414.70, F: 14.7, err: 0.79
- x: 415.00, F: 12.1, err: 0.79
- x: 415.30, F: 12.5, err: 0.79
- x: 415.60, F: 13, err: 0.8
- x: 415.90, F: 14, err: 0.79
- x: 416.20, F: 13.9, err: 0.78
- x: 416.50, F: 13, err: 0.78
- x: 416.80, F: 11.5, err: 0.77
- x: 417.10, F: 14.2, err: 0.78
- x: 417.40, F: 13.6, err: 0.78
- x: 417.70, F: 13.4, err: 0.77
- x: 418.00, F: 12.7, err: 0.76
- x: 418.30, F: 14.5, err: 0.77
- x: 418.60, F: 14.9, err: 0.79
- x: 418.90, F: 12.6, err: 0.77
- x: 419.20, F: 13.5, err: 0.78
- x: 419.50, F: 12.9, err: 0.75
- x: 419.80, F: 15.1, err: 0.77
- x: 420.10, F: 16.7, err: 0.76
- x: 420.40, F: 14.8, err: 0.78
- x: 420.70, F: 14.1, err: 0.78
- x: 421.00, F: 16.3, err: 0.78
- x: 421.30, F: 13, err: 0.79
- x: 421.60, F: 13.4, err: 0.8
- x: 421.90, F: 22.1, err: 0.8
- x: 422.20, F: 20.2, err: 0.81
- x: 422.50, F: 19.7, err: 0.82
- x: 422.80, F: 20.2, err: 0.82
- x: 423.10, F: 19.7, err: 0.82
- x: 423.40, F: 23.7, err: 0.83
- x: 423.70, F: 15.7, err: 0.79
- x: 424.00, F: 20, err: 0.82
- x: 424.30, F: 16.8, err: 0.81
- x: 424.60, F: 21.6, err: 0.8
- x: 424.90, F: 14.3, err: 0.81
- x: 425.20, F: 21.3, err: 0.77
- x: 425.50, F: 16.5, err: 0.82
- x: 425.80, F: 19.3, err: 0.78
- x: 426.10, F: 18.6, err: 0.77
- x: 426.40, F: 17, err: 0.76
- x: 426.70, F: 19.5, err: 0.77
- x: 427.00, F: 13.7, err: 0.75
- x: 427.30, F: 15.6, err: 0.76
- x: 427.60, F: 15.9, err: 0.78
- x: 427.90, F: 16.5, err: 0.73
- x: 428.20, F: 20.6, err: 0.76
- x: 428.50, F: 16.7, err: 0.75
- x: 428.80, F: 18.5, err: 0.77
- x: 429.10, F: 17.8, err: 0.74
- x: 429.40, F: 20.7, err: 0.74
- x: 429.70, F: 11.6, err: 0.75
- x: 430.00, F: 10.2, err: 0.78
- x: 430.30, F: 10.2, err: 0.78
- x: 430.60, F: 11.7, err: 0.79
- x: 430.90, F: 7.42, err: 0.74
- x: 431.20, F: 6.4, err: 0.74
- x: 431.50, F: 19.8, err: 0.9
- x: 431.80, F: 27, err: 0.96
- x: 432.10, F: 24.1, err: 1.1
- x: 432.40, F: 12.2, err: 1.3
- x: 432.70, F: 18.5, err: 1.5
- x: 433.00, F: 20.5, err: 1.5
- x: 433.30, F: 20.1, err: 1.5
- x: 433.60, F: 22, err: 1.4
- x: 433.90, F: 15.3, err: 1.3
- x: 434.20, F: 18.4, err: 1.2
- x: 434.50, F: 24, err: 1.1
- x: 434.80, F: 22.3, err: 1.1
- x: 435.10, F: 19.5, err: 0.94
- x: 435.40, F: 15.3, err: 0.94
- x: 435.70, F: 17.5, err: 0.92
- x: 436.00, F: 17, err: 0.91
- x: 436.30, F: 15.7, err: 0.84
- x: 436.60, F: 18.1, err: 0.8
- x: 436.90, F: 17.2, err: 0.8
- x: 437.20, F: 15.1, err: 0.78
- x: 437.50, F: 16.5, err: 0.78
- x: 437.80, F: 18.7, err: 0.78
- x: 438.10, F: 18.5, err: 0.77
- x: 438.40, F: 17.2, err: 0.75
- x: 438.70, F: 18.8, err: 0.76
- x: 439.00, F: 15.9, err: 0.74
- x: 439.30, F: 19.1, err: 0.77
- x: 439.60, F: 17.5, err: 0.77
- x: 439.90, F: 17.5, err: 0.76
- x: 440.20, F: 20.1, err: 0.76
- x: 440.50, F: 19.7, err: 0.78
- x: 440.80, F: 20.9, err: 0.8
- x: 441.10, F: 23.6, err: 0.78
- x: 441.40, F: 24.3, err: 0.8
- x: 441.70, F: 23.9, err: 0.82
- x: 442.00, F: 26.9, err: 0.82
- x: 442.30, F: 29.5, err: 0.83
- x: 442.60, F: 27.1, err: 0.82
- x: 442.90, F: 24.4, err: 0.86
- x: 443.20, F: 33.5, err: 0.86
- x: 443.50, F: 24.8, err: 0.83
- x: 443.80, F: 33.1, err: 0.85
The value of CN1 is 0.29 mag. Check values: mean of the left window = 17.2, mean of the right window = 17.7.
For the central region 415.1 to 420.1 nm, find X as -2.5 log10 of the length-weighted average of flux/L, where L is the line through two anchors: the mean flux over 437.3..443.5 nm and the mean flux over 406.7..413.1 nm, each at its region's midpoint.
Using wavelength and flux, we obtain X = 0.30 mag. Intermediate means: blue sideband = 16.5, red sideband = 21.7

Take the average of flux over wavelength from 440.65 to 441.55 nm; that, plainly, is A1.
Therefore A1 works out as 22.9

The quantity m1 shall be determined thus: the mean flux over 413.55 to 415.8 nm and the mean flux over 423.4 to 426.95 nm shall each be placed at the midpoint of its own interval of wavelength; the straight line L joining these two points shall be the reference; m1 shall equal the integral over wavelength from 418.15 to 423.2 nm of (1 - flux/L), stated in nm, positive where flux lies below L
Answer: 0.108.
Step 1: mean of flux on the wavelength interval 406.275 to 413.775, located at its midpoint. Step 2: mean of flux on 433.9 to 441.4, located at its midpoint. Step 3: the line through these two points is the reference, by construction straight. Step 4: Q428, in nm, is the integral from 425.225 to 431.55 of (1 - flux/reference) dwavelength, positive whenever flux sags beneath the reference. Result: 0.82 nm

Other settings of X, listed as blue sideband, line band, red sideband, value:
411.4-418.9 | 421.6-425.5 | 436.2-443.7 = -0.17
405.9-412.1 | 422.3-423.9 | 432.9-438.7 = -0.13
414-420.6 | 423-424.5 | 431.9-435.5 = -0.20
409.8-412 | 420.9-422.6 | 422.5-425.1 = 0.08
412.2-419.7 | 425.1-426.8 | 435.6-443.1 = -0.13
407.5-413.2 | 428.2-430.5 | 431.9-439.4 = 0.16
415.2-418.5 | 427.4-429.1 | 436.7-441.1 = -0.11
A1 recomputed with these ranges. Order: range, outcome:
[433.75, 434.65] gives 19.2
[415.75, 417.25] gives 13.3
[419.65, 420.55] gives 15.5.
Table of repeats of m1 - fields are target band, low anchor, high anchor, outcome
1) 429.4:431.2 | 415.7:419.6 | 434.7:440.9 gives 0.61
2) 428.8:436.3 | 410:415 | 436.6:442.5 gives 0.73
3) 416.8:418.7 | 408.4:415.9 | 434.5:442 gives 0.32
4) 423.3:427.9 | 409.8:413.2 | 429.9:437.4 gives -0.31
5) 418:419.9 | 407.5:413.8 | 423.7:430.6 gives 0.32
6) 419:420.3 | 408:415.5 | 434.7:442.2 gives 0.18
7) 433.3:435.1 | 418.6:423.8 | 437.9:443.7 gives 0.01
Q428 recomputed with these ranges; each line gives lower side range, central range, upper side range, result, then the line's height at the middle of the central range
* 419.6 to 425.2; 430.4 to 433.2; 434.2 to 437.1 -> 0.289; 18.2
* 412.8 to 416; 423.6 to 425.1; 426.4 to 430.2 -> -0.207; 15.7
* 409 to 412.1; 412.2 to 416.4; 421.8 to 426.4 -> 0.830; 17.6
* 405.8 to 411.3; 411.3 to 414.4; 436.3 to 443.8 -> 0.322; 17.3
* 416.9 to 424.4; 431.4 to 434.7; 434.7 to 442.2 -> -0.364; 18.2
